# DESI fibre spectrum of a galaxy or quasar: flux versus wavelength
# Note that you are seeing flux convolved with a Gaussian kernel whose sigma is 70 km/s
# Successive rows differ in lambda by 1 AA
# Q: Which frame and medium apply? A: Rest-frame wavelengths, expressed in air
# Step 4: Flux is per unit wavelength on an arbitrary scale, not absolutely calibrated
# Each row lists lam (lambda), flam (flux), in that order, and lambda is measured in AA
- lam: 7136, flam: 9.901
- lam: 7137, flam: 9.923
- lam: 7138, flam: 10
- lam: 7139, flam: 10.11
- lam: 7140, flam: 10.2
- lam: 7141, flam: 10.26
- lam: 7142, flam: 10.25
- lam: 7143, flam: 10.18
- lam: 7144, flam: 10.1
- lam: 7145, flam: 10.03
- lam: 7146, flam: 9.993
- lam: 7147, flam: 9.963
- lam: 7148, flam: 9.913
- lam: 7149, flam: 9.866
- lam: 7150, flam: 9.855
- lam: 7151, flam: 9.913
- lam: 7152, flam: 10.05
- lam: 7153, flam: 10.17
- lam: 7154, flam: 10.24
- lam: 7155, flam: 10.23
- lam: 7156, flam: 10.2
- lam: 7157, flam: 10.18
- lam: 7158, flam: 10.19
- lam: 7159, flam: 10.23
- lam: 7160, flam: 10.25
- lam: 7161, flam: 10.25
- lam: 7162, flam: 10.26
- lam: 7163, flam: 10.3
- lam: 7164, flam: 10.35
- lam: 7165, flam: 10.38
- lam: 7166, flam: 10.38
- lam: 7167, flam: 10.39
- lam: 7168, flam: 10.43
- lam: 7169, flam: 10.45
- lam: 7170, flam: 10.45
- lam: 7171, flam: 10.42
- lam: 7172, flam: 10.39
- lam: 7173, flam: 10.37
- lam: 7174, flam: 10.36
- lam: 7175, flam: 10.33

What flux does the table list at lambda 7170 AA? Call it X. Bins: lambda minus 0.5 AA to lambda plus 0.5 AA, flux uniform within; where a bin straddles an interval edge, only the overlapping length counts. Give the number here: 10.45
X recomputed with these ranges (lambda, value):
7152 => 10.05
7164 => 10.35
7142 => 10.25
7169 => 10.45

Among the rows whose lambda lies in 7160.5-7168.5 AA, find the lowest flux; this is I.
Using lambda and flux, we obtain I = 10.25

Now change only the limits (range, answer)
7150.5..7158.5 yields 9.913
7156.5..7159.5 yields 10.18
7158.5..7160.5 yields 10.23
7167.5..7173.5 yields 10.37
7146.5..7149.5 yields 9.866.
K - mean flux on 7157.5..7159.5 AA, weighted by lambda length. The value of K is 10.2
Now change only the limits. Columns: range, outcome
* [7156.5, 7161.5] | 10.2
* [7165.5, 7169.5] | 10.4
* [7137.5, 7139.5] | 10.1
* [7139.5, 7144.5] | 10.2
